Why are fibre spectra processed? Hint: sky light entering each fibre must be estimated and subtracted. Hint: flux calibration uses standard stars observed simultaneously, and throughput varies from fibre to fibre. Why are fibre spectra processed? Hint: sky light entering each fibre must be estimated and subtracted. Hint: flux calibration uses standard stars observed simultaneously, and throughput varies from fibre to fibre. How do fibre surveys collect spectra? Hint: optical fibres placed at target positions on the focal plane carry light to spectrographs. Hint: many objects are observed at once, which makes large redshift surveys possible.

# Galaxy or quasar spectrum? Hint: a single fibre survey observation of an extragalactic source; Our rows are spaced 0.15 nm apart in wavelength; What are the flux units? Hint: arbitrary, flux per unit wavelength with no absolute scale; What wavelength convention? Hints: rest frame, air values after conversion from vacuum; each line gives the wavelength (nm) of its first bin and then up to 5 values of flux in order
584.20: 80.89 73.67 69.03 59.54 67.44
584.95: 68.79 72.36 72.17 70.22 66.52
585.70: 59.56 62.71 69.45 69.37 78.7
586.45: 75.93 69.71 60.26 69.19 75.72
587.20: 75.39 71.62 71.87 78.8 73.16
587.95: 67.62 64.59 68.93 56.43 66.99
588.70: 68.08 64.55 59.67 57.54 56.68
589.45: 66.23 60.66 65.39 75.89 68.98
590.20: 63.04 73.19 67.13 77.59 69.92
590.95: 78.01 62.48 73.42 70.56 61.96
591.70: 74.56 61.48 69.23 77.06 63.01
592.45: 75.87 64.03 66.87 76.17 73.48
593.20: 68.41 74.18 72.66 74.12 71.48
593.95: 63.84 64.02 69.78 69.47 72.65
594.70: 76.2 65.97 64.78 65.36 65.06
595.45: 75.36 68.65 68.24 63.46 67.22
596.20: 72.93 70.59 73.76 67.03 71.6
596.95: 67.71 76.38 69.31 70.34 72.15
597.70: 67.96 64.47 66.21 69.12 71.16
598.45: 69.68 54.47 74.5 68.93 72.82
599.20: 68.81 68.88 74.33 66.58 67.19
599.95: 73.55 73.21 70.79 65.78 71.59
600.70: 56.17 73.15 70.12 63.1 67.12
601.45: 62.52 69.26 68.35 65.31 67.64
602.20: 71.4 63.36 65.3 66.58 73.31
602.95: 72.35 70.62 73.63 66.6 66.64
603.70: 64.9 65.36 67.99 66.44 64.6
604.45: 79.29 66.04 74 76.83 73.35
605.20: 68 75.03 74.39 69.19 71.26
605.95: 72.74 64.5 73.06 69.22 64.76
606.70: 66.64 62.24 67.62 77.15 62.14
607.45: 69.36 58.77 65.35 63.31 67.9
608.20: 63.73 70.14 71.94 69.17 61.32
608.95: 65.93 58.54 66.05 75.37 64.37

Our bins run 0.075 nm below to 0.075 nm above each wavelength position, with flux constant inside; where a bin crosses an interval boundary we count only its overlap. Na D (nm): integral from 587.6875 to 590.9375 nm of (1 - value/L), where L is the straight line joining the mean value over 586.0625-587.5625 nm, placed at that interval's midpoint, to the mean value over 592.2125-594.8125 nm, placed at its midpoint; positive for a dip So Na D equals 0.21 nm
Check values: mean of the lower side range 71.8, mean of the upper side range 70.3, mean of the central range 66.7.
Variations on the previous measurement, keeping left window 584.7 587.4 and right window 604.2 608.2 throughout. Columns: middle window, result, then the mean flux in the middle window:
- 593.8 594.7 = 0.01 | 68.9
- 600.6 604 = 0.08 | 67.4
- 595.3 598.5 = -0.01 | 69.6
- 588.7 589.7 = 0.11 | 61.5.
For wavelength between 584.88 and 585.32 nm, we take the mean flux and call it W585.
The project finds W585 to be 71.1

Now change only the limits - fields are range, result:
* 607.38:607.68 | 64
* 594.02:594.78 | 70.4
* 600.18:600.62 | 69.3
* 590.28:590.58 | 70.2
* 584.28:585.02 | 67.6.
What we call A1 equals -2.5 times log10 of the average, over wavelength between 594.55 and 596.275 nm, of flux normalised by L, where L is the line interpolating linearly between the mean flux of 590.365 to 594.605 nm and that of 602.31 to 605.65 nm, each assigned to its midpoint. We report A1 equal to 0.02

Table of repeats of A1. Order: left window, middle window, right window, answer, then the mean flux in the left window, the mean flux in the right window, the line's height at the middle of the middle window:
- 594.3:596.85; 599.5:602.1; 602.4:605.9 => 0.03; 69.3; 70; 69.8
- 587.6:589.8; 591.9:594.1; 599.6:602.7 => -0.07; 64.9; 67.5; 65.8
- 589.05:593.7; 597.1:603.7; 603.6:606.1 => 0.02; 68.9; 70.4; 69.9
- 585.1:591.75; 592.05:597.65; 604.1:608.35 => -0.02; 68.4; 68.9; 68.6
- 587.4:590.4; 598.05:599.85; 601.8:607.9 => -0.02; 66.4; 68.8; 67.9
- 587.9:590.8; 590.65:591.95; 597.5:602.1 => -0.05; 65.8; 68.2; 66.3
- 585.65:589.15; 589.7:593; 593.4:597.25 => -0.01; 68.4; 69.6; 69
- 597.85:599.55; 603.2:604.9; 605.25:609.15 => -0.02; 68.7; 67.6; 68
